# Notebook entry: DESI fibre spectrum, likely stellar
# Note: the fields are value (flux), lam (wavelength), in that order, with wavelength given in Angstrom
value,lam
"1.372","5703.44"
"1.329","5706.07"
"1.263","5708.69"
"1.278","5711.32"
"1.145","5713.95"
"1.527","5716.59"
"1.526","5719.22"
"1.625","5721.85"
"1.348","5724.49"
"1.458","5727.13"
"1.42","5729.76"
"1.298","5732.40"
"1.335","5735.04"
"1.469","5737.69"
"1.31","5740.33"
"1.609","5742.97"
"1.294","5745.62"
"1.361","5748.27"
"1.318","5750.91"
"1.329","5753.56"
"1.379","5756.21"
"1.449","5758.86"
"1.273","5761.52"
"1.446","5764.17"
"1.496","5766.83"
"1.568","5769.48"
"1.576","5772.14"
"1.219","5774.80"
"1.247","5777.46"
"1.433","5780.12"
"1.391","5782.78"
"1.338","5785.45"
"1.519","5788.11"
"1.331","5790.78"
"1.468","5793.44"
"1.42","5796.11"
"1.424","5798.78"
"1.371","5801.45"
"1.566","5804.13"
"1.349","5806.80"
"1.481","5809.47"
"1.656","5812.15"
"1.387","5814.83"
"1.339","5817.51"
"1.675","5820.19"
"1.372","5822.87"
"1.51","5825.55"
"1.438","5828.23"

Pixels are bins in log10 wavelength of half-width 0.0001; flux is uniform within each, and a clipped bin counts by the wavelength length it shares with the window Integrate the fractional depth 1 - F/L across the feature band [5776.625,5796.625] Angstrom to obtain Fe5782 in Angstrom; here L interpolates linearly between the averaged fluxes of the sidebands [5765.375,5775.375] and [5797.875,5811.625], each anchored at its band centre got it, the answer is 1.0 Angstrom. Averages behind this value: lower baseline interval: 1.48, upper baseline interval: 1.45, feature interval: 1.4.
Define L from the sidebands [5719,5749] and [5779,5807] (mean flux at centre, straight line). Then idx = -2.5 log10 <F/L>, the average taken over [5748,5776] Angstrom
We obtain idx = 0.012 mag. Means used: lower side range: 1.42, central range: 1.4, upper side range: 1.42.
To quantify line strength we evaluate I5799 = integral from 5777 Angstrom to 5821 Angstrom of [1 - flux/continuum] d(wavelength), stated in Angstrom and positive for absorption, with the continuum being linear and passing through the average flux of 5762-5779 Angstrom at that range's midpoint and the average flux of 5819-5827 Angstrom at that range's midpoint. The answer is 1.1 Angstrom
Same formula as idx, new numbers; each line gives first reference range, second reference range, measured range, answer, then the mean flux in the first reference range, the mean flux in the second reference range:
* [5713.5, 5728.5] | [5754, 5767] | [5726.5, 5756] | 0.034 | 1.46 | 1.39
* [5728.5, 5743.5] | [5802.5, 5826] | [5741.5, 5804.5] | 0.022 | 1.4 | 1.48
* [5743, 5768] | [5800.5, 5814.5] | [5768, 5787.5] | 0.017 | 1.38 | 1.48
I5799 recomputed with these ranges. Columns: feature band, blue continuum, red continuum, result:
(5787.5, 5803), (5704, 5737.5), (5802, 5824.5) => 0.39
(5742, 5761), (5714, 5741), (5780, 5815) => 0.60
